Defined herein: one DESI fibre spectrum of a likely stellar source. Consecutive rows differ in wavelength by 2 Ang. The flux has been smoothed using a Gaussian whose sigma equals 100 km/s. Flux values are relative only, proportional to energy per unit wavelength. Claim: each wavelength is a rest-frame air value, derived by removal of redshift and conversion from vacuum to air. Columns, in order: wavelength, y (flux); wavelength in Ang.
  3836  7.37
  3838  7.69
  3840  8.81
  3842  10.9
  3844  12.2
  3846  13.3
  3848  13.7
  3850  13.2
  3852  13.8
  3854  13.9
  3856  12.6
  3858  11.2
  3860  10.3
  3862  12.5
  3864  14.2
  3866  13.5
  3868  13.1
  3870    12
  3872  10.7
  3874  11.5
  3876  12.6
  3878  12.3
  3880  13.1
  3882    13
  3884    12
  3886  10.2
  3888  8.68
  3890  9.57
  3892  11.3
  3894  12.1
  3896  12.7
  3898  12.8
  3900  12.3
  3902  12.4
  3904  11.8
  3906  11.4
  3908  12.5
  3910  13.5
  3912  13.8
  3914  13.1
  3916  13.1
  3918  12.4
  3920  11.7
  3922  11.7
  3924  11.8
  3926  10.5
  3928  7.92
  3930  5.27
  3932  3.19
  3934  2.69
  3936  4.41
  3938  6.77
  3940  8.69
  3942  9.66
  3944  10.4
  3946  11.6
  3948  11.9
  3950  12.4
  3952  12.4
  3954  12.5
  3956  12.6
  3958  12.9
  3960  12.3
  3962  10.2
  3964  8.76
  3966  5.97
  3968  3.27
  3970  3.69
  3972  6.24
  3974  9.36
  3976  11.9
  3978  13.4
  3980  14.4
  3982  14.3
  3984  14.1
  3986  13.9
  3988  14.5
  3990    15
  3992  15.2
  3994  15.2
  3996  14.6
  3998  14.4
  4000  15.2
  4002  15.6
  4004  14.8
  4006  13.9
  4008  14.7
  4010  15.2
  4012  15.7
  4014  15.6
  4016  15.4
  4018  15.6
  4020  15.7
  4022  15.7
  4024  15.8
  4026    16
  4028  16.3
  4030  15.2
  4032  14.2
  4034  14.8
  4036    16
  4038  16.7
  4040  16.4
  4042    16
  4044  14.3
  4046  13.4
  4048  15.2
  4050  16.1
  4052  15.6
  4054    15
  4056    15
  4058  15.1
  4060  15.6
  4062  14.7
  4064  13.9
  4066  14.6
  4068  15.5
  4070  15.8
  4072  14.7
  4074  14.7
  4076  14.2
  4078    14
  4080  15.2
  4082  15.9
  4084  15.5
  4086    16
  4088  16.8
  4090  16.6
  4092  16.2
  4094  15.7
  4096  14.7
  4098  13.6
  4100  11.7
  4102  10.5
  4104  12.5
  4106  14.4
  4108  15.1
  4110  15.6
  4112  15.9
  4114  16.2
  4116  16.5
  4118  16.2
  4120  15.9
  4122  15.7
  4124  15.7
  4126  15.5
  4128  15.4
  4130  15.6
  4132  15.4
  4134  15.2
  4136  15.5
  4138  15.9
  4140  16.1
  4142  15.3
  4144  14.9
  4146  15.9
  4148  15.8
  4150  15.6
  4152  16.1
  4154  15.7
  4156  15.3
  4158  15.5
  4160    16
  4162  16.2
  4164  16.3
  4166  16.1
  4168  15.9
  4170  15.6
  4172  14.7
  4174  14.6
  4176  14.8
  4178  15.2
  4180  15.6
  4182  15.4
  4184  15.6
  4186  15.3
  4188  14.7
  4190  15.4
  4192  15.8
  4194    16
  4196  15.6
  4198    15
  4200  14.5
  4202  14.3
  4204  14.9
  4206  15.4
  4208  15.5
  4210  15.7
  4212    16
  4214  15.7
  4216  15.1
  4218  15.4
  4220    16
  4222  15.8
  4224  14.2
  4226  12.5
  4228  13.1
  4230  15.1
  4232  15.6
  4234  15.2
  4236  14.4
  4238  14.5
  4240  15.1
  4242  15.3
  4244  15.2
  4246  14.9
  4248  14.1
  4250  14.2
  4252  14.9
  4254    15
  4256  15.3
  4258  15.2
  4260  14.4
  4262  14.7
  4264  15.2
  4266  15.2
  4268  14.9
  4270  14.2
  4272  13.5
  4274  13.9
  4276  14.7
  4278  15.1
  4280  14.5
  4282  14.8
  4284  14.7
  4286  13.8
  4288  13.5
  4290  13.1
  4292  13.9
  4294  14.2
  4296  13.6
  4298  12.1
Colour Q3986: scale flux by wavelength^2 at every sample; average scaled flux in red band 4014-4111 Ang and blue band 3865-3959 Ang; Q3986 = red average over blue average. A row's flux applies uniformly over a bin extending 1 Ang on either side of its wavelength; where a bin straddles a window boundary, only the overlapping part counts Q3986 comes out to 1.47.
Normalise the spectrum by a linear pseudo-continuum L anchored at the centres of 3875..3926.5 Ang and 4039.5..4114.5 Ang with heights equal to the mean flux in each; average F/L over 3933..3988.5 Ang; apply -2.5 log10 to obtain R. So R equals 0.27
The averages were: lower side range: 12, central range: 10.1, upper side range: 14.9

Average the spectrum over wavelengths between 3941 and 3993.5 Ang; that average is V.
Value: 11.3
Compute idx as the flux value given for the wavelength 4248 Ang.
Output 14.1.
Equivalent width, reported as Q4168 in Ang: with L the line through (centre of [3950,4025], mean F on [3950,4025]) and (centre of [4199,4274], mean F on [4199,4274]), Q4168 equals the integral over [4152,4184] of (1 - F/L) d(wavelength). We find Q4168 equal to -2.7 Ang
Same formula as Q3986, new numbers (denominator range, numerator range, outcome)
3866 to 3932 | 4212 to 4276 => 1.52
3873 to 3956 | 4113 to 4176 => 1.62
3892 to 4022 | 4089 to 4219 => 1.43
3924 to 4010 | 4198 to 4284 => 1.53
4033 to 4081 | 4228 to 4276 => 1.07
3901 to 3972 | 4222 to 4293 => 1.71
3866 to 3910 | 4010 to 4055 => 1.40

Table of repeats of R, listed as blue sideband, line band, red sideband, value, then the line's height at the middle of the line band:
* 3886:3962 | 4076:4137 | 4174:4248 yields -0.13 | 13.5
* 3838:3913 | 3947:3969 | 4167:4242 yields 0.22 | 12.8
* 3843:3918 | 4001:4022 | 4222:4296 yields -0.17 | 13.1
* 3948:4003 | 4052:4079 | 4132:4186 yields -0.08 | 13.8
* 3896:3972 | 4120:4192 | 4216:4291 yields -0.17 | 13.2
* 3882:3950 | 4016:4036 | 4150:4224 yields -0.23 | 12.5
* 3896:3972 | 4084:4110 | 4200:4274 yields -0.15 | 12.7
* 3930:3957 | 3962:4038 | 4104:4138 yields -0.20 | 11.1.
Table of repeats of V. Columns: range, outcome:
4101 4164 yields 15.4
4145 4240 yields 15.3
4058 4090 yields 15.2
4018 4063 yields 15.4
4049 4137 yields 15.1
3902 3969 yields 10.1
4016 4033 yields 15.6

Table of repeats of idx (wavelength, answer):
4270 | 14.2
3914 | 13.1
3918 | 12.4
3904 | 11.8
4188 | 14.7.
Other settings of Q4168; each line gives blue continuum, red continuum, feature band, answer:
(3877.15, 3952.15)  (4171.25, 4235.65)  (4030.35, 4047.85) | -3.7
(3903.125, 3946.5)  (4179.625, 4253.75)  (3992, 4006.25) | -4.7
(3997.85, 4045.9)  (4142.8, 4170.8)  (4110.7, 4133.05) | -0.2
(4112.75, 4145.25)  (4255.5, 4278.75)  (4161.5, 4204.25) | -0.1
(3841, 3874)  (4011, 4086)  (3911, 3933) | 5.0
